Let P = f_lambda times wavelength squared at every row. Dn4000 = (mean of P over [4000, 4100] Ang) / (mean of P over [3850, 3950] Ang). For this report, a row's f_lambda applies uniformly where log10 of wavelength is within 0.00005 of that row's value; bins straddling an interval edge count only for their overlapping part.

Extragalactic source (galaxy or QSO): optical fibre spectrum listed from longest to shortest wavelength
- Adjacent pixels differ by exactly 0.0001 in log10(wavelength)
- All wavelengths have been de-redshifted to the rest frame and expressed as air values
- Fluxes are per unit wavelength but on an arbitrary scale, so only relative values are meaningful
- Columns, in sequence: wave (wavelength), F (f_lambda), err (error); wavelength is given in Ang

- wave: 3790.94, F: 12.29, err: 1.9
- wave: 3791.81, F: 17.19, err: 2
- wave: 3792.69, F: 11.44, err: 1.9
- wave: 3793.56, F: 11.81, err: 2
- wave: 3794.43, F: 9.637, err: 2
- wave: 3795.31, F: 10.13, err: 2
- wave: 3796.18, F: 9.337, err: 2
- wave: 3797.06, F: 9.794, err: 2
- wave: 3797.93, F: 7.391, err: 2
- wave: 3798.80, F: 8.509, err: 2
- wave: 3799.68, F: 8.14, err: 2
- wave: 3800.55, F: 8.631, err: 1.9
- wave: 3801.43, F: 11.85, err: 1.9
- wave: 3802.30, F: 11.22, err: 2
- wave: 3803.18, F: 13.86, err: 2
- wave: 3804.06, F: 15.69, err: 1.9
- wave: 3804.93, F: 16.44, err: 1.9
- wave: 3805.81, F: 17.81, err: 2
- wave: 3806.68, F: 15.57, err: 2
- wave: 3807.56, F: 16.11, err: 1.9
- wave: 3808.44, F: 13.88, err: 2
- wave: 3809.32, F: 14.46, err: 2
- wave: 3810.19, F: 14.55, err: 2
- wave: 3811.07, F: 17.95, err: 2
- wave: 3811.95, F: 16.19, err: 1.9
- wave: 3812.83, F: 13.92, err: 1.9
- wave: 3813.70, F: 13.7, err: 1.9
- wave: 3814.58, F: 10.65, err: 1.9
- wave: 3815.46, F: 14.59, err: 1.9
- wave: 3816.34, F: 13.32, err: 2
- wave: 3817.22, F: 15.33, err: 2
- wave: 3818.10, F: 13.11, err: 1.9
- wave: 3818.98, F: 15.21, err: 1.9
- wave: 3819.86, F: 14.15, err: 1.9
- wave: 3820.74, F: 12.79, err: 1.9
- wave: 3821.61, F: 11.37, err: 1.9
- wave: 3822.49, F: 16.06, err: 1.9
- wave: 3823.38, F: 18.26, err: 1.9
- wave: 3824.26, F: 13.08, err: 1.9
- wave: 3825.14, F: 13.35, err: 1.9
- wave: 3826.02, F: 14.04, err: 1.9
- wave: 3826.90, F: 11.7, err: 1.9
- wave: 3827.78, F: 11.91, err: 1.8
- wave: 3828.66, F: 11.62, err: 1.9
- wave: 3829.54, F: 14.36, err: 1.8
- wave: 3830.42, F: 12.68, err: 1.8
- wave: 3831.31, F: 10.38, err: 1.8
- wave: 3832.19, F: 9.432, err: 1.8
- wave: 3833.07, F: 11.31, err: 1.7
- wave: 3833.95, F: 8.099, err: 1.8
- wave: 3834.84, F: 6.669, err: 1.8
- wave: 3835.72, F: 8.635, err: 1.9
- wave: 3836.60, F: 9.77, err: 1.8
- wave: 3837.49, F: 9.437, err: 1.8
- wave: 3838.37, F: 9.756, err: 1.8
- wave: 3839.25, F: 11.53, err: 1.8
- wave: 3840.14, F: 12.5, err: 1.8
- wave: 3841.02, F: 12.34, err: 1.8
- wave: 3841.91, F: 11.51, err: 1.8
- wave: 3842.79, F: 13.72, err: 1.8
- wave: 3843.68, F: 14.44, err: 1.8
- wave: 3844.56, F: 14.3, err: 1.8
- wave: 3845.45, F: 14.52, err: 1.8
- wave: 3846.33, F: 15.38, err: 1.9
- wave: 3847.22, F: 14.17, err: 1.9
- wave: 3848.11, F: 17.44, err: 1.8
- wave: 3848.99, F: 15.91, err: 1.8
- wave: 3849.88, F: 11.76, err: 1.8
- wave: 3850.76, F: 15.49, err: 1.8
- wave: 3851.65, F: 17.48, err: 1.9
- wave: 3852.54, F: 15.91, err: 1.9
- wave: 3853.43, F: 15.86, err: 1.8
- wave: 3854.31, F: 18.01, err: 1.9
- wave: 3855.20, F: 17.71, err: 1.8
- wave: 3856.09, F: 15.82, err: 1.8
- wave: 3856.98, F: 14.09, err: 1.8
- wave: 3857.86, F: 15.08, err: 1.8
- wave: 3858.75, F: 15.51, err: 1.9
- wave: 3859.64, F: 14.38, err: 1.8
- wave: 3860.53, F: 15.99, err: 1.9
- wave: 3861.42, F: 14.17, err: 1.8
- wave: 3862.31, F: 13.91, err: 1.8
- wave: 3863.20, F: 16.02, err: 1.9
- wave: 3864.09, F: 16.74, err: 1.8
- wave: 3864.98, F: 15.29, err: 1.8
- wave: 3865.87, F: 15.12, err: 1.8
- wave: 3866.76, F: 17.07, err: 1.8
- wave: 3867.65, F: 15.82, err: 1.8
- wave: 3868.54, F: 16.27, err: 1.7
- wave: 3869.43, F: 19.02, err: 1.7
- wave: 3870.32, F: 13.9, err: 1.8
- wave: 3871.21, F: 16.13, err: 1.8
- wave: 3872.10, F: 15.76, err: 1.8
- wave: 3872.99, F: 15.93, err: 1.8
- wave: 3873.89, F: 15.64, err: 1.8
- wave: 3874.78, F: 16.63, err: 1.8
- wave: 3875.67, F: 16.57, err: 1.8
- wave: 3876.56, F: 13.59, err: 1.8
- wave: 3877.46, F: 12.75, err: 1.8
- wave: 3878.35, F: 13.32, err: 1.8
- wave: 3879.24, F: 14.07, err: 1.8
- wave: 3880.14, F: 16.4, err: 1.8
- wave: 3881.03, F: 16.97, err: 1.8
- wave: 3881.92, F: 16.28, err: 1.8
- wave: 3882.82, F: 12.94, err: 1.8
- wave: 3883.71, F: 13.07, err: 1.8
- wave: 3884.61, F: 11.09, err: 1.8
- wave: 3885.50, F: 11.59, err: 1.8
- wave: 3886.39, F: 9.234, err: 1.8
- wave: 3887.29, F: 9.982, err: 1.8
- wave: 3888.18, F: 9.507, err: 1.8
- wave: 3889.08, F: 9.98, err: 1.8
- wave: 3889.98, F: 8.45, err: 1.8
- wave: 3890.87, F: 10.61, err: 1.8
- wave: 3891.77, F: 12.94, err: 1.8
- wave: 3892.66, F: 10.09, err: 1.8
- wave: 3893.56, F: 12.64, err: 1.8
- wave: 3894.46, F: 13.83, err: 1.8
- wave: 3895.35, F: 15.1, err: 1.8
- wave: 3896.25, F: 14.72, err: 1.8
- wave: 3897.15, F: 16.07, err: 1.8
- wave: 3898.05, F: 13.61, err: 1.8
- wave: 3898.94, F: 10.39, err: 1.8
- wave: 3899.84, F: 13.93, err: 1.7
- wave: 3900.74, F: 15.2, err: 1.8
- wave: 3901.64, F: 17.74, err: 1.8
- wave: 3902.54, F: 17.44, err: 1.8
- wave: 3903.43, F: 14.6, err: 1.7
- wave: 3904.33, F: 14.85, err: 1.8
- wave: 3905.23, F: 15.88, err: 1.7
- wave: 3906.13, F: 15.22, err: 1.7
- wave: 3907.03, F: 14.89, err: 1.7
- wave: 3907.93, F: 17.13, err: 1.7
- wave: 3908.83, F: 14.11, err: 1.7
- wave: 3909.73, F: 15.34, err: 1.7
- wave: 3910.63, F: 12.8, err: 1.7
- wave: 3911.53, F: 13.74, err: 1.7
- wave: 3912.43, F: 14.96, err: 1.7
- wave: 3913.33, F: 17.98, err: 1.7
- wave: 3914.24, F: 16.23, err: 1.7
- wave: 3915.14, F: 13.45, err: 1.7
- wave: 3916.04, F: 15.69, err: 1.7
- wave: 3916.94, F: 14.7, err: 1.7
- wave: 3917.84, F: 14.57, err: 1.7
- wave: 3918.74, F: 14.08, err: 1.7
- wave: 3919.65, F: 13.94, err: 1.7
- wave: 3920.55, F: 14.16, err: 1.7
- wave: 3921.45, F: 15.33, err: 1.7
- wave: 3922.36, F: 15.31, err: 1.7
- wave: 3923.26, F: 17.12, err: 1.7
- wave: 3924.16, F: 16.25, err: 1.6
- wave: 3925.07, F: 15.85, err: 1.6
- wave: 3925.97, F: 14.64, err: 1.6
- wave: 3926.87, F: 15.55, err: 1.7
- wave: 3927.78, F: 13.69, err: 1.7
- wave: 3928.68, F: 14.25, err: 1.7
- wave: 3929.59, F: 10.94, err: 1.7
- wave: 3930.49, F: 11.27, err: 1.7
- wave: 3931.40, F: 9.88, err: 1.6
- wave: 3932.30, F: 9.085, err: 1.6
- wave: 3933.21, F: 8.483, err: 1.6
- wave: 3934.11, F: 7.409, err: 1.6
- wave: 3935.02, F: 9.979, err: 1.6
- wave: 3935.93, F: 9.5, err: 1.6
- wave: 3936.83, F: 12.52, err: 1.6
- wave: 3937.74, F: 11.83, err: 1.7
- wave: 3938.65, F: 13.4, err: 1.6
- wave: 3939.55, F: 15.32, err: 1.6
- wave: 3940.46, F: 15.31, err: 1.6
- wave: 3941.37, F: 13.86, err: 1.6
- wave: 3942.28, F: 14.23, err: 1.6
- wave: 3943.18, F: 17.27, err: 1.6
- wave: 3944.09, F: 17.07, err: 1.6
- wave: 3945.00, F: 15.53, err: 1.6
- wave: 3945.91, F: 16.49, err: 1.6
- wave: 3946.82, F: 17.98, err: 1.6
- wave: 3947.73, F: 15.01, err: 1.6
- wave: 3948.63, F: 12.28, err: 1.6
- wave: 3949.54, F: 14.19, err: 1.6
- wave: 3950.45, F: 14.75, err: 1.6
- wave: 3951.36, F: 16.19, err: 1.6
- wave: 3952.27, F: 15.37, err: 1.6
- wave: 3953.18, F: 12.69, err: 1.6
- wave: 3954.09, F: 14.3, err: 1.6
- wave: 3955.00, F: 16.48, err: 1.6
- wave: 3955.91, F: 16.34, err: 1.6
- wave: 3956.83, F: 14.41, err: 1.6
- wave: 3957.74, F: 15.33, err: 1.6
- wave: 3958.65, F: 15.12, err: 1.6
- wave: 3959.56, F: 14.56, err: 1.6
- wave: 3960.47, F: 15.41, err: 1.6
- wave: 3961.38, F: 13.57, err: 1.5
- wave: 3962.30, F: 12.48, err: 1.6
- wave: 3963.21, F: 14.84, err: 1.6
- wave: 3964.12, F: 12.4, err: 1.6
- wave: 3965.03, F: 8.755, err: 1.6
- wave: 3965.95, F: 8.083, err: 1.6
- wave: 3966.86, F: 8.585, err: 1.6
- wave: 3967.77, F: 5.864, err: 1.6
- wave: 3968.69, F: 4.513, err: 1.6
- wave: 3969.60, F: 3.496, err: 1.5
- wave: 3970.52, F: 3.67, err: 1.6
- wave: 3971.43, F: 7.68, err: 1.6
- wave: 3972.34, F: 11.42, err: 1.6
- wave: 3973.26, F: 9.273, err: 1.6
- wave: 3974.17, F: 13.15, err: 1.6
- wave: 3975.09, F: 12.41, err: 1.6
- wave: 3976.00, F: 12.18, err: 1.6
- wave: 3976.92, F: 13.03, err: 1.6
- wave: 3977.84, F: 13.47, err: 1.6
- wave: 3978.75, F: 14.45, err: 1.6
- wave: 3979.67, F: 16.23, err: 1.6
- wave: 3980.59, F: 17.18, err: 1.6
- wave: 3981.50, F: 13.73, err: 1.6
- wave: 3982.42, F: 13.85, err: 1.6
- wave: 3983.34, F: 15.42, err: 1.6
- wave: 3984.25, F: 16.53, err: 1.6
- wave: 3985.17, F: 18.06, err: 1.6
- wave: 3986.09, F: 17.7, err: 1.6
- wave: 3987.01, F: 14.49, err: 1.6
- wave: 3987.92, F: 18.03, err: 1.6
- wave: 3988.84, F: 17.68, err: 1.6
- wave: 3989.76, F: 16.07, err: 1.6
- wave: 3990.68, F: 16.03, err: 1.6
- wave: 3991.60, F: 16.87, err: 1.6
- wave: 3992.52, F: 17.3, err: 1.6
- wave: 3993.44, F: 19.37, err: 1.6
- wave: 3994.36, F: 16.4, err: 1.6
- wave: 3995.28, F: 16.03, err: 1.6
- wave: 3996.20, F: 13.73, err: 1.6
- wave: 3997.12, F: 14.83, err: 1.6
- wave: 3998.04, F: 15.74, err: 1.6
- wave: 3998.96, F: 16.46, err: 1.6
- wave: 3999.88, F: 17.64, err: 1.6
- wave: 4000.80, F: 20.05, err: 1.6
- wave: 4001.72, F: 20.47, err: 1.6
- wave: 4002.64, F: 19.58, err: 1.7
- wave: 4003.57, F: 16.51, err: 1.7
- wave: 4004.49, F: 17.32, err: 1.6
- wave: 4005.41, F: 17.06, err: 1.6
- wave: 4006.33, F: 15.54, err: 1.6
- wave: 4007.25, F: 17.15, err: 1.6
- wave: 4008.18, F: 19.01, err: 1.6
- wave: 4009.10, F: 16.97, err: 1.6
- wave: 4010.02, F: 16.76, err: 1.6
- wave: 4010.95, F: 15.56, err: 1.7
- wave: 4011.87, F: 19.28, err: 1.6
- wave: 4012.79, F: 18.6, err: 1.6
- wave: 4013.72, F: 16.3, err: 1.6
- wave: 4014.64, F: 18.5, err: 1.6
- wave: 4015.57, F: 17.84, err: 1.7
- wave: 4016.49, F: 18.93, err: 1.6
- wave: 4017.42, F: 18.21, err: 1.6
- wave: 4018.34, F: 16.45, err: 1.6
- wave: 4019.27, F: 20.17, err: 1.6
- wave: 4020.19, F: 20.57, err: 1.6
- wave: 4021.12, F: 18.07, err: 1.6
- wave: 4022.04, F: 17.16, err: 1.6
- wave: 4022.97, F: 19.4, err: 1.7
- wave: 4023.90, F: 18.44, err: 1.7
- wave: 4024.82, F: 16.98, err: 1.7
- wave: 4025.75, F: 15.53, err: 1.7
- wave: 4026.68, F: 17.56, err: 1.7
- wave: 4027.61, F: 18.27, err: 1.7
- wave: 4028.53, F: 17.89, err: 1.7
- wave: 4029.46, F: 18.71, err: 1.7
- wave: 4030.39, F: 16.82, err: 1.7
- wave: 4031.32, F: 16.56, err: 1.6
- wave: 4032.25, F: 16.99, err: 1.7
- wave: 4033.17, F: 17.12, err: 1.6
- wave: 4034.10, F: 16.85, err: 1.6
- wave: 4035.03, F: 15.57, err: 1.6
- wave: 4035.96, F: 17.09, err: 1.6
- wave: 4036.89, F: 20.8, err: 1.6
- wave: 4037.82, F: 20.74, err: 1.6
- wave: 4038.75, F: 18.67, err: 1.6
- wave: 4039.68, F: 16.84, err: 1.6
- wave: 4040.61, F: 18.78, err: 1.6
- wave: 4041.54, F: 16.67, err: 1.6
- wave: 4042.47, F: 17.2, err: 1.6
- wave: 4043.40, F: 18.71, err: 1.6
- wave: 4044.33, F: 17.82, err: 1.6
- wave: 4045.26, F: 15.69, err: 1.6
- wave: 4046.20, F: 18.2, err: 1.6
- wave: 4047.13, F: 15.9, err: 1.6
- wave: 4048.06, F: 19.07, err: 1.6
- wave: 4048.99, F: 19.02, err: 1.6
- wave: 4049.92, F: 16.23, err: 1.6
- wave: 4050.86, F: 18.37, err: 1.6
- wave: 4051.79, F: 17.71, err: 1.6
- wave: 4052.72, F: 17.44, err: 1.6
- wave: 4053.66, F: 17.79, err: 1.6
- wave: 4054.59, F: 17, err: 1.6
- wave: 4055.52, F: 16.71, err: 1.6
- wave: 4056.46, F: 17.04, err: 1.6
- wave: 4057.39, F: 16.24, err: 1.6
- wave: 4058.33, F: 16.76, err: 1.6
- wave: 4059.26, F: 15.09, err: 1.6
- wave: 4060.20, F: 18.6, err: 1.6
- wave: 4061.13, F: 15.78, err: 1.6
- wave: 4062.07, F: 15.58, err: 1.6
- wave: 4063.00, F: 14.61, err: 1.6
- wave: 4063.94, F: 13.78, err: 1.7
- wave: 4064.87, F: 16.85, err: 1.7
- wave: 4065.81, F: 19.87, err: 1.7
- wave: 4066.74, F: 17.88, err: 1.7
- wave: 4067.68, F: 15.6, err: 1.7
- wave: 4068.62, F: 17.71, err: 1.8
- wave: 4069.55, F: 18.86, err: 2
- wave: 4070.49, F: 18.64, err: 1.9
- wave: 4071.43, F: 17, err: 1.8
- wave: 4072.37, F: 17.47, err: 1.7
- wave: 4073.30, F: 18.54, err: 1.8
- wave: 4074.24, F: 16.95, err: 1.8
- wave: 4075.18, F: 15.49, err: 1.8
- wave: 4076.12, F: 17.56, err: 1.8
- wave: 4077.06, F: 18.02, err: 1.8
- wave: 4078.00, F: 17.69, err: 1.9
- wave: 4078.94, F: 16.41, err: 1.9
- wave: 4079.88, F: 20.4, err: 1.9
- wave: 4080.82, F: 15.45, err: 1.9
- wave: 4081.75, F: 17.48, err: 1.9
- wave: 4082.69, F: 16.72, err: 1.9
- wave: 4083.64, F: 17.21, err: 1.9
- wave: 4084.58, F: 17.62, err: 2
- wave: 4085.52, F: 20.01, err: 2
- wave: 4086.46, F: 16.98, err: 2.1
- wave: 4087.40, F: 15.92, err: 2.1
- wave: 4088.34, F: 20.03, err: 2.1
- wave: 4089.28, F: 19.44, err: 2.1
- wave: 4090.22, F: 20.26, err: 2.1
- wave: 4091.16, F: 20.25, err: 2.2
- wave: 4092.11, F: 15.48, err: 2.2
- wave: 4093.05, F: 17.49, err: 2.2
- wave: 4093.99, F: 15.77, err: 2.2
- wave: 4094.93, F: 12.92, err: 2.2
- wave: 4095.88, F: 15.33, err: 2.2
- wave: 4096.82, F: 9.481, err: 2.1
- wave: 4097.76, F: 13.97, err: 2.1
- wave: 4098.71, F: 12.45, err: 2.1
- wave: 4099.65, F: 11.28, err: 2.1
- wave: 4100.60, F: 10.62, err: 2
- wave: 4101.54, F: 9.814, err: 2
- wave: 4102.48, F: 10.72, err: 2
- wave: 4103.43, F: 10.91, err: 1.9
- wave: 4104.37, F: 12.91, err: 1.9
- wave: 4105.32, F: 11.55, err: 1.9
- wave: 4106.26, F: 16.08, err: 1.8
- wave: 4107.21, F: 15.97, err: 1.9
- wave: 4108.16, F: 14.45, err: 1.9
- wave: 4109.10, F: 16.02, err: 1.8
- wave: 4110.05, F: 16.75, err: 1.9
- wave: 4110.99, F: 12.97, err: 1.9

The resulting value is 1.3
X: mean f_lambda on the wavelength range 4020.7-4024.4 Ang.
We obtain 18.3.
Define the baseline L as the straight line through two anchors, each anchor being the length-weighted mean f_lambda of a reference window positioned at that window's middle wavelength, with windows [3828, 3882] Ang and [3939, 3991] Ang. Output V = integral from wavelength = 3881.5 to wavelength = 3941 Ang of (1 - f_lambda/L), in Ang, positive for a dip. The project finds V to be 2.0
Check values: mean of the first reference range 14.2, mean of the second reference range 13.7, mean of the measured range 13.4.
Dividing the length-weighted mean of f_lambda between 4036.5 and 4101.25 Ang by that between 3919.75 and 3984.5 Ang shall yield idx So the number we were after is 1.3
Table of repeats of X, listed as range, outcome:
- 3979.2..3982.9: 15.2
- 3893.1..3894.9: 13.2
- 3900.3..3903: 16.8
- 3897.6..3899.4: 12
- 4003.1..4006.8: 16.6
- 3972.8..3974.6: 11.2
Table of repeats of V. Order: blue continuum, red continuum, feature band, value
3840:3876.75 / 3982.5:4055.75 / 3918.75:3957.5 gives 5.8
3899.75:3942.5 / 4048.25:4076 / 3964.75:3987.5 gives 5.2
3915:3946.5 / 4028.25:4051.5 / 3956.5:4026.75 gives 3.4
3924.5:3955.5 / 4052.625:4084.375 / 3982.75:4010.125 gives -3.4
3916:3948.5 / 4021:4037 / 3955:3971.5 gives 4.2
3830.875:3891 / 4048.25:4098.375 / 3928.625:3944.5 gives 2.8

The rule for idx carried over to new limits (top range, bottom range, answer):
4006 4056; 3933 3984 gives 1.38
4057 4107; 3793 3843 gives 1.29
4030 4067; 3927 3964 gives 1.26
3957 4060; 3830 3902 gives 1.16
